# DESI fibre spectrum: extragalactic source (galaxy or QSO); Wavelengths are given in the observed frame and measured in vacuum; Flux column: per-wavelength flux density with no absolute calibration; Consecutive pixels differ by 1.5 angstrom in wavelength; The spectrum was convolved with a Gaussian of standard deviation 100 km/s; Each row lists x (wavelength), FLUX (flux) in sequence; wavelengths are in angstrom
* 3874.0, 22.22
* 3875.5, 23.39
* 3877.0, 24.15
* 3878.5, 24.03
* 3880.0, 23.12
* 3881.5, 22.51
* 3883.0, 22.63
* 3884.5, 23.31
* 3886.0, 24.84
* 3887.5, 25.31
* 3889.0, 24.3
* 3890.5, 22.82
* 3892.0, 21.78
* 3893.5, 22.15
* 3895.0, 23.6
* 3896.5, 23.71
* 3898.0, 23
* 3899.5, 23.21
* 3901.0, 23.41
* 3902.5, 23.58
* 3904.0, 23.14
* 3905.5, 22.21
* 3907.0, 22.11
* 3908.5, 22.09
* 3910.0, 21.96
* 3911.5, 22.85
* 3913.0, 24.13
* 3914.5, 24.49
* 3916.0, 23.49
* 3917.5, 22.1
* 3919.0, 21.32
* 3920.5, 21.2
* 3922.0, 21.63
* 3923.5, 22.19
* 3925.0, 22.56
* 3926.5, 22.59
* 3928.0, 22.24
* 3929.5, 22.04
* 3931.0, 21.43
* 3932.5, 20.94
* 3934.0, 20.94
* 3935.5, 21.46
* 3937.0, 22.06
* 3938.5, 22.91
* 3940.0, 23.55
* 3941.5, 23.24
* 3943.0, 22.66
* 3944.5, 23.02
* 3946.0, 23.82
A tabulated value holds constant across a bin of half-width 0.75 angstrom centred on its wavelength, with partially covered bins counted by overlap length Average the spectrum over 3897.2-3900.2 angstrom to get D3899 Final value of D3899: 23.1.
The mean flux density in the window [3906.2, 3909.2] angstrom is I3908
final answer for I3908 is 22.1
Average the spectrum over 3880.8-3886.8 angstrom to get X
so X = 23.3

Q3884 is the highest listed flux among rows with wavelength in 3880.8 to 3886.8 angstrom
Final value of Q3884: 24.84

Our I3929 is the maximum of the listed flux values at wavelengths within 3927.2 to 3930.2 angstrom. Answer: 22.24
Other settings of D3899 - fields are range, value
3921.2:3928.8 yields 22.2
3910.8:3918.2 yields 23.4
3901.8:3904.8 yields 23.3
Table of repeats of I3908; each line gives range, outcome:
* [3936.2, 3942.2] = 22.9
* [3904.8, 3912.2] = 22.2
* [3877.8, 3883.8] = 23.1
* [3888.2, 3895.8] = 23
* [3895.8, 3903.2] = 23.4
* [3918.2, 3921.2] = 21.3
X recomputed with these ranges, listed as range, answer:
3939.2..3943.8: 23.1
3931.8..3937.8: 21.4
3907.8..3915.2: 23.1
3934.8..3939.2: 22.1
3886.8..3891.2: 24.1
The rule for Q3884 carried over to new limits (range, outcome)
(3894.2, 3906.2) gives 23.71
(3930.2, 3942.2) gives 23.55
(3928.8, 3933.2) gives 22.04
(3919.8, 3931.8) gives 22.59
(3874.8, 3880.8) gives 24.15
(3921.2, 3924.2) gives 22.19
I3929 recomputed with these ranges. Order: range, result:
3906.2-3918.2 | 24.49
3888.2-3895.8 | 24.3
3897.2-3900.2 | 23.21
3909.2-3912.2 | 22.85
